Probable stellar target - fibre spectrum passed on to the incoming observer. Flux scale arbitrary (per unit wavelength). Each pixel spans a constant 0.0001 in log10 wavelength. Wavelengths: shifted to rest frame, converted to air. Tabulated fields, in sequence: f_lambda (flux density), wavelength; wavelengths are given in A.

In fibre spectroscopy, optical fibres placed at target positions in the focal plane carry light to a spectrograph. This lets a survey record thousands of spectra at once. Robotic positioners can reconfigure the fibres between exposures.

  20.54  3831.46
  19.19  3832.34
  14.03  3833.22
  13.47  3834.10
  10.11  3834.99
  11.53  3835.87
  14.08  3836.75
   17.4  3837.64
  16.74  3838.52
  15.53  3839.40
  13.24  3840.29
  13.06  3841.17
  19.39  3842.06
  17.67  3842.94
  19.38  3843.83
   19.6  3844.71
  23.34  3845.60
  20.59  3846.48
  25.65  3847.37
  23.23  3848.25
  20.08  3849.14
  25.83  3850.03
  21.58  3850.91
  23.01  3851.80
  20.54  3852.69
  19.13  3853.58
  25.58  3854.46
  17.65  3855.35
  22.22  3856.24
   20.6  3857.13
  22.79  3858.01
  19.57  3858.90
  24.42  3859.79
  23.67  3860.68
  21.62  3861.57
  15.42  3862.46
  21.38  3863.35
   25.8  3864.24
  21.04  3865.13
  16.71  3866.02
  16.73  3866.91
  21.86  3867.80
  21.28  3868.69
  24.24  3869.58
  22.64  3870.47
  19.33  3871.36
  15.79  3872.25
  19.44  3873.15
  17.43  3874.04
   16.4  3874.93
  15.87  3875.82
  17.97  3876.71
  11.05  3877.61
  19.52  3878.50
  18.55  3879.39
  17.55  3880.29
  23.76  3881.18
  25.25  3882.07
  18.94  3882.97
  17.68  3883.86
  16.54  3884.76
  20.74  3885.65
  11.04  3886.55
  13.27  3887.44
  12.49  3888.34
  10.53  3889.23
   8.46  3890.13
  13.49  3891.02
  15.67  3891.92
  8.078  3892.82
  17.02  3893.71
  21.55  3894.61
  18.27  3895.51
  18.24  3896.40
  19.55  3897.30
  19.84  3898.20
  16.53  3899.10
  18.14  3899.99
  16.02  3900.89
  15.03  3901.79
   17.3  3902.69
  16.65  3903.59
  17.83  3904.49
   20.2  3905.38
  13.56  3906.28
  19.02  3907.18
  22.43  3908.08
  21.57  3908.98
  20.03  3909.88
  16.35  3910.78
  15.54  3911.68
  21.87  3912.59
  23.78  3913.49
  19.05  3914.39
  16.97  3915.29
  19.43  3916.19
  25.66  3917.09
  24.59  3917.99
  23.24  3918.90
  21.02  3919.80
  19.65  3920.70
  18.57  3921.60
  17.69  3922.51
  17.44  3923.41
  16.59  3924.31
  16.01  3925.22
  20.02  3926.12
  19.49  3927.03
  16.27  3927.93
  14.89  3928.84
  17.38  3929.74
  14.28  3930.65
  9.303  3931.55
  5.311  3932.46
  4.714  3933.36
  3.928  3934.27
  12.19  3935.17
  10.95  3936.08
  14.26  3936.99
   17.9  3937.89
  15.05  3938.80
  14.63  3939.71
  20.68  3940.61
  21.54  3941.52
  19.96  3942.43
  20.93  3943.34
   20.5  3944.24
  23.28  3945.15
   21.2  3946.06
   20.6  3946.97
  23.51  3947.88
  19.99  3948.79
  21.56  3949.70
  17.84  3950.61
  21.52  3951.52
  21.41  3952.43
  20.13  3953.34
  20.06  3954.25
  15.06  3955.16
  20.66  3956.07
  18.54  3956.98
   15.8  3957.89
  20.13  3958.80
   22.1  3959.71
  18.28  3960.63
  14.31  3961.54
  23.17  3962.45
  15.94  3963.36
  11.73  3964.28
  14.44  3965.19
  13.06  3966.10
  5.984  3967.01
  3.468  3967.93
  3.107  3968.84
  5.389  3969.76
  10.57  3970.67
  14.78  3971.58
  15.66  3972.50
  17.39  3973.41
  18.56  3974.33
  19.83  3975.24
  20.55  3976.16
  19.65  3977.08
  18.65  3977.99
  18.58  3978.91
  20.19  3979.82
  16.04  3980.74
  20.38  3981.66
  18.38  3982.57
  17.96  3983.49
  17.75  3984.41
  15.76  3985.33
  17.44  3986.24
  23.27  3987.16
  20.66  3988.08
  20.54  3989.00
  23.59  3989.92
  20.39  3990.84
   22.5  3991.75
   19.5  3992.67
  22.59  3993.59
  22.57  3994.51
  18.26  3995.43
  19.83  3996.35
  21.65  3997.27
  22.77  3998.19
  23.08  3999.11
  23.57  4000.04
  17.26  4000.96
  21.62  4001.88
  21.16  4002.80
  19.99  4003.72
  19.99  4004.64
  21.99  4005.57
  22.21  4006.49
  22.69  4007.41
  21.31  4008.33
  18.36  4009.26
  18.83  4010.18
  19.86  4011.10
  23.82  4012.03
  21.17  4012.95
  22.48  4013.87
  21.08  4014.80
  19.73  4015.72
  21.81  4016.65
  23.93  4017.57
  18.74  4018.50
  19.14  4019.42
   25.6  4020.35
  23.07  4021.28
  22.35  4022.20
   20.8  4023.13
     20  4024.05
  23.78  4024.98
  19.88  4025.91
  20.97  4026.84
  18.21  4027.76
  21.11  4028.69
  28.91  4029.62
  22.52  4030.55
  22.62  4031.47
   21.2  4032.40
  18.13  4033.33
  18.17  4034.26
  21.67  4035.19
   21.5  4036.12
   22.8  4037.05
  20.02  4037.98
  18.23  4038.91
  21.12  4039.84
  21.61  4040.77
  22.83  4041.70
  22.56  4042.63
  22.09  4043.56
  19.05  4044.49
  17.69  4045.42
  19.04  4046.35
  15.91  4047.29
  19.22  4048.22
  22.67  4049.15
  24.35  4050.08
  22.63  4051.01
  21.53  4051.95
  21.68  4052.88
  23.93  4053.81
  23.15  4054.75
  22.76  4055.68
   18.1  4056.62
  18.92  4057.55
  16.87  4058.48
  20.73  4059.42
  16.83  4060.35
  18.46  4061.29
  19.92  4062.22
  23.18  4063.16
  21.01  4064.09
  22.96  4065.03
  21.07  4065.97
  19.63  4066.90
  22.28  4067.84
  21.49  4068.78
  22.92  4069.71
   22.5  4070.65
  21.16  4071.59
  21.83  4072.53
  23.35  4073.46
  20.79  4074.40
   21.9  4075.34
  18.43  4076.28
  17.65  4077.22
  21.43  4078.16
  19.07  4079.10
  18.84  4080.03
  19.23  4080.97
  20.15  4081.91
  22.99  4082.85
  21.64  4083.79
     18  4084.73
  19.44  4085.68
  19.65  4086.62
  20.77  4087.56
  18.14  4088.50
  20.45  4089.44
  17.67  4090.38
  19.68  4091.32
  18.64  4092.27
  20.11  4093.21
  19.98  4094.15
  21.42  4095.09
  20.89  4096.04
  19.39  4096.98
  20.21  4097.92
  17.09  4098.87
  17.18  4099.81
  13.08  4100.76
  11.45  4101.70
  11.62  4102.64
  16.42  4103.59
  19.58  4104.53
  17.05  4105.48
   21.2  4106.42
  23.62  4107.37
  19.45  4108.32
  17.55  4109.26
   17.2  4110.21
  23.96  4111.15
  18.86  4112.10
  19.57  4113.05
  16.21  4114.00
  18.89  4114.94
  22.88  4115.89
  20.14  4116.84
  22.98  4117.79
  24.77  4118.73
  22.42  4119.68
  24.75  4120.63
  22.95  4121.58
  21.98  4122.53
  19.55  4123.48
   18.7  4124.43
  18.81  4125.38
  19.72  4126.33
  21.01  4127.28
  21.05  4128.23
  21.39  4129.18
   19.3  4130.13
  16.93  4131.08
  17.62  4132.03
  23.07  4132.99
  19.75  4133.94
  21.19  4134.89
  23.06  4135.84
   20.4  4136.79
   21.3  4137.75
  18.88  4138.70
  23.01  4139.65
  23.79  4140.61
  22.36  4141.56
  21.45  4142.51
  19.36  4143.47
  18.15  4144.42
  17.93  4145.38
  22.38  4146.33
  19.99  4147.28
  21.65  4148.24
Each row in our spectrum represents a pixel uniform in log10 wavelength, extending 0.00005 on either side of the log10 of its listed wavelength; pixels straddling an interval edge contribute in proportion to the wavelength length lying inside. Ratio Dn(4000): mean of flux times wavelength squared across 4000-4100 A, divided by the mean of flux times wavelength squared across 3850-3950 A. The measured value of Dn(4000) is 1.2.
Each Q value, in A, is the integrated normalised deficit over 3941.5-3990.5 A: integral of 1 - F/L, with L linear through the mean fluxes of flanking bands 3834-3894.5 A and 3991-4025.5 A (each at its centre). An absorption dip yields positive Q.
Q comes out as 6.4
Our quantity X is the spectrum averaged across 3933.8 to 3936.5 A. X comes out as 8.97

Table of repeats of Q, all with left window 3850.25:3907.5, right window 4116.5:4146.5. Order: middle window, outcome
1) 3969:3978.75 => 1.8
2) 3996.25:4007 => -0.9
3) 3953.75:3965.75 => 1.0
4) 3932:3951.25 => 2.4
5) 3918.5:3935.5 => 3.4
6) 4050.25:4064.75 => -0.4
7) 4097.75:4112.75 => 2.1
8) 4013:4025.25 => -1.1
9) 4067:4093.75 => 0.1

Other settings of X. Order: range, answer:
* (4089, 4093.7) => 19.3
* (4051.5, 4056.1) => 22.6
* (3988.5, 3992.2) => 21.8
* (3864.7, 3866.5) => 18.8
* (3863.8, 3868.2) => 20.4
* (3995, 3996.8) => 19.1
